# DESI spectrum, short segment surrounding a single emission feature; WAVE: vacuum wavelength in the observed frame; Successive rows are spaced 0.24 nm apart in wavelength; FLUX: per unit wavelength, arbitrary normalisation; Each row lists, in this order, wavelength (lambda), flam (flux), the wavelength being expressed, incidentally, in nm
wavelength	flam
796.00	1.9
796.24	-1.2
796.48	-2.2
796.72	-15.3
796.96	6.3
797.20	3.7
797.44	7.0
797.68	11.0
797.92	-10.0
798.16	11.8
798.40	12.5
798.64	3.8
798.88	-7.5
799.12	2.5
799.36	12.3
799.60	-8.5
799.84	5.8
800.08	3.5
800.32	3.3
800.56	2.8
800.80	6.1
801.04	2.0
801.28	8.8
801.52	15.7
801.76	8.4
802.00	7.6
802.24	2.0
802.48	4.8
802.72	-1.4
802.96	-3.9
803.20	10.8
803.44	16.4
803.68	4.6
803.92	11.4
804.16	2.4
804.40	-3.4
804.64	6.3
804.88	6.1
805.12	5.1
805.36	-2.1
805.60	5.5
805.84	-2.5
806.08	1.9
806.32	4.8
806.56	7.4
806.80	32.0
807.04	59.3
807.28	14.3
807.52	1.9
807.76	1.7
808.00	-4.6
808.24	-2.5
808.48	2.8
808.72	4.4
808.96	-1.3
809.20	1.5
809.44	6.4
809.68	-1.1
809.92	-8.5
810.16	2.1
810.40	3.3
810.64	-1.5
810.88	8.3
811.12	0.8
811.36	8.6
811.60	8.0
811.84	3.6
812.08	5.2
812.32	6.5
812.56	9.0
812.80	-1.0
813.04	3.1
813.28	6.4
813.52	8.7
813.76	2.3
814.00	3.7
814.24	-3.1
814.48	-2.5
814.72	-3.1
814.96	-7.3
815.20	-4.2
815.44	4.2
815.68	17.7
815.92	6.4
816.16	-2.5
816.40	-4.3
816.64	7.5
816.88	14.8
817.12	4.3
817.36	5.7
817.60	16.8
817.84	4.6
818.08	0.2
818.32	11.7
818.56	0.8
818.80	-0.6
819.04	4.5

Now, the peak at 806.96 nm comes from H-gamma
